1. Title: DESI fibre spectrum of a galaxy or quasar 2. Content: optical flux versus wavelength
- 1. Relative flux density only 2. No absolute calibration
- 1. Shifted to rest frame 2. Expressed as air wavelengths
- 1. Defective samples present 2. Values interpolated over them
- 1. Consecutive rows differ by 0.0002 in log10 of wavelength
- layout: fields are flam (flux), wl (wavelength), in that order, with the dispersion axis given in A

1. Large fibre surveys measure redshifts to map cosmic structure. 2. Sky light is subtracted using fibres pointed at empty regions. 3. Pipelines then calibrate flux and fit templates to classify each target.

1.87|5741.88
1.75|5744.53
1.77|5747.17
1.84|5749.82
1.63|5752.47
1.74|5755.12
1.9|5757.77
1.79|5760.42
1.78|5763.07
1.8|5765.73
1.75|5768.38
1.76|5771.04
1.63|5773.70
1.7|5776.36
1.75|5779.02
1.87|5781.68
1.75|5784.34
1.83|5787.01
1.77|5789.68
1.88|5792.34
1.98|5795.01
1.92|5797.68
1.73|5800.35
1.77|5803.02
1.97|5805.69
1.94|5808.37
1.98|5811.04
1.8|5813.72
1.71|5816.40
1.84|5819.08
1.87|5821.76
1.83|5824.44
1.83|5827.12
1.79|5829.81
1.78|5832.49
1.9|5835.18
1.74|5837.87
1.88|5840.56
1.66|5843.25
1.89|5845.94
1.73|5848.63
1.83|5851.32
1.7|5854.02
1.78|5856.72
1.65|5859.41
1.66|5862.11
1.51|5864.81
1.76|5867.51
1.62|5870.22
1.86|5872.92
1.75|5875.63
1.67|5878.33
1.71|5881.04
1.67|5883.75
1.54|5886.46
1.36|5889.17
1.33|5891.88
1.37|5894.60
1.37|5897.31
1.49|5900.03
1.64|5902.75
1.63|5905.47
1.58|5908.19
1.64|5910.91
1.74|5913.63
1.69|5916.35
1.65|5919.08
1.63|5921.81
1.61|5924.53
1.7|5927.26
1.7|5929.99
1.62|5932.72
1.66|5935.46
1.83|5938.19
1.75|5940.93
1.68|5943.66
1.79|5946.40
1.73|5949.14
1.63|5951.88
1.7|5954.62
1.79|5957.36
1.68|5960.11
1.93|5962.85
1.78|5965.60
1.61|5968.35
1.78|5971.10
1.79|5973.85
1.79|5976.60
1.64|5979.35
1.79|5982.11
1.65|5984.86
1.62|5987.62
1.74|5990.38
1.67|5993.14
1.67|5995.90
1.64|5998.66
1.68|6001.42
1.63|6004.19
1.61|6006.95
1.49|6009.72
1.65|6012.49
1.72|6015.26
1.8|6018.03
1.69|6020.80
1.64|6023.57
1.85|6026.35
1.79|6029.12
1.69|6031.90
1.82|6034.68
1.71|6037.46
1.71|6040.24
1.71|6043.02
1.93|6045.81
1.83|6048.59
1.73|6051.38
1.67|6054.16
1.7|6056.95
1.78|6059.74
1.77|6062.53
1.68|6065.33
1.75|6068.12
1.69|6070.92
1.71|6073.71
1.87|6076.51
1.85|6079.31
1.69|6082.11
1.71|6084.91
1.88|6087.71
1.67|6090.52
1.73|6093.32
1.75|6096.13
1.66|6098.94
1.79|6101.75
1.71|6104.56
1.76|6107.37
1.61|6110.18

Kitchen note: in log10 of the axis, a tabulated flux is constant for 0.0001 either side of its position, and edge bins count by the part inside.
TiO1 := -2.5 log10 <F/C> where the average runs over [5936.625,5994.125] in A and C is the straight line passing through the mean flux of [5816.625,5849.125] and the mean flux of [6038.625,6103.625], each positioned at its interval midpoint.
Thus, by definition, 0.03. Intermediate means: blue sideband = 1.81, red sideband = 1.75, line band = 1.73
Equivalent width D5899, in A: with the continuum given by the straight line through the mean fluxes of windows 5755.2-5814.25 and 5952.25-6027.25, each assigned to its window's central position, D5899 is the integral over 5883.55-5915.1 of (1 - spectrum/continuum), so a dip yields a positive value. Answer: 4.1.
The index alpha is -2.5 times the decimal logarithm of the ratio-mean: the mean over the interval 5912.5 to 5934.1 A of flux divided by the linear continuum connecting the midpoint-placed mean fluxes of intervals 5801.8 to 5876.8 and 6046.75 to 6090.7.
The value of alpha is 0.07 mag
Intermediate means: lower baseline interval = 1.79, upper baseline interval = 1.75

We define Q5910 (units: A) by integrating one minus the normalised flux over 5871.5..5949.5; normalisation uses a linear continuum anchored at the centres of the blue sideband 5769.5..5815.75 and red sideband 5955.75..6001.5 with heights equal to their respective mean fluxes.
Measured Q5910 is 5.56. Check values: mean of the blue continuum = 1.82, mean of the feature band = 1.63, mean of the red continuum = 1.72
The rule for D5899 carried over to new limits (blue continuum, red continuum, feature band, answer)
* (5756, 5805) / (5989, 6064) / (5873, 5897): 2.8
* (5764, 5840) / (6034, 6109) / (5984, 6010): 1.8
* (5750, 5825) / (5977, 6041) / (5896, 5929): 2.4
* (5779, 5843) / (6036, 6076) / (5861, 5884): 1.5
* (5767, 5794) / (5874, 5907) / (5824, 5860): -3.1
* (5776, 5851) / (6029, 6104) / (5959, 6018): 2.6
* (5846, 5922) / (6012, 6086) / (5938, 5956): -0.5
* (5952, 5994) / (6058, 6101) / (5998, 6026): 1.2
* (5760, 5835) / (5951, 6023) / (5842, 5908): 5.1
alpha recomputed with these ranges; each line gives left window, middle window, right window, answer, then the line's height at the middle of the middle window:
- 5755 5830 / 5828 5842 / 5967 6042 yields -0.01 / 1.79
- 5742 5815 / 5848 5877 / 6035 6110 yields 0.05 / 1.79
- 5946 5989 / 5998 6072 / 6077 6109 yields 0.01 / 1.74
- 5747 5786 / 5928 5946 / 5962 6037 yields 0.01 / 1.72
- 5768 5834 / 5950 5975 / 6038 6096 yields 0.02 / 1.78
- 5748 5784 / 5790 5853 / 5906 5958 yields -0.06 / 1.74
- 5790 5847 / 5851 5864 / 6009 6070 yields 0.07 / 1.82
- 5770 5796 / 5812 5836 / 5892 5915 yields -0.07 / 1.71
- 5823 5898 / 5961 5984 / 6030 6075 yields -0.02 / 1.72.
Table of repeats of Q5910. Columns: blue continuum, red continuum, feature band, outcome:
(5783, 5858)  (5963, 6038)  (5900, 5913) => 1.1 A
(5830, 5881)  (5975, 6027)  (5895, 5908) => 1.5 A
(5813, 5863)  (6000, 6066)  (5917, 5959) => 1.3 A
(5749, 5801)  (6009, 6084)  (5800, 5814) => -0.7 A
